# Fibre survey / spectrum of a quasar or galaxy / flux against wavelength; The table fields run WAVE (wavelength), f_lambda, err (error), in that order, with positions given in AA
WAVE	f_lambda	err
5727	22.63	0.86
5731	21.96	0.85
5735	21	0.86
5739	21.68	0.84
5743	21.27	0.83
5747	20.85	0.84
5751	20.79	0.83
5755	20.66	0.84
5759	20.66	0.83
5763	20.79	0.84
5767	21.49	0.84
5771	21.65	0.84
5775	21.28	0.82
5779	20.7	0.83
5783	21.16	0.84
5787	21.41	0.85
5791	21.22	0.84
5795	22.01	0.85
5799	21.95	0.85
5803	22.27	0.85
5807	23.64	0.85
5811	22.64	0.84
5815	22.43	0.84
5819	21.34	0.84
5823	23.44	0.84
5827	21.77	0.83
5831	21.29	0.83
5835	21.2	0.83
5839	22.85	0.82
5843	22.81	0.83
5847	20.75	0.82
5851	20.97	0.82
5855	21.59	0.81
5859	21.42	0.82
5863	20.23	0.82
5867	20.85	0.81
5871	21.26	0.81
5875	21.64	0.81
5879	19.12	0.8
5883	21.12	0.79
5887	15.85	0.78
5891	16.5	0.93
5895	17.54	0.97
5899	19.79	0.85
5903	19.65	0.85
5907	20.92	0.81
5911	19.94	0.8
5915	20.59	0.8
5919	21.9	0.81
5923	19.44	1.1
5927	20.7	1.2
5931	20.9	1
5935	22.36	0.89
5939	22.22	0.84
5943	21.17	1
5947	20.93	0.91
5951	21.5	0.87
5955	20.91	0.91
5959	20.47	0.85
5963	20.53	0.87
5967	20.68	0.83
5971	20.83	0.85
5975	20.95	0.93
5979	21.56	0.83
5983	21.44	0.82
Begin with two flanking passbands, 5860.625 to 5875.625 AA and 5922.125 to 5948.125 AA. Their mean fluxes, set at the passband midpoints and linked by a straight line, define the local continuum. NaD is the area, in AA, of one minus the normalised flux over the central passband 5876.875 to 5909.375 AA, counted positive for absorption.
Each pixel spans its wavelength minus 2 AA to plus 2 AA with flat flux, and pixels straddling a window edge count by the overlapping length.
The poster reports 3.4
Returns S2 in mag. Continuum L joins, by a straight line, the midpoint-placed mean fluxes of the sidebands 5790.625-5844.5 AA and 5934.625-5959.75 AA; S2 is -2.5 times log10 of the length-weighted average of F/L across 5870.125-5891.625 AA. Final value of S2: 0.13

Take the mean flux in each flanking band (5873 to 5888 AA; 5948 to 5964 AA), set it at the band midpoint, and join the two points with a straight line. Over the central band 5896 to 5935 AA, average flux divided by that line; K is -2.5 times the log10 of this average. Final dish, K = -0.01 mag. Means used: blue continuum 19.7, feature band 20.5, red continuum 20.9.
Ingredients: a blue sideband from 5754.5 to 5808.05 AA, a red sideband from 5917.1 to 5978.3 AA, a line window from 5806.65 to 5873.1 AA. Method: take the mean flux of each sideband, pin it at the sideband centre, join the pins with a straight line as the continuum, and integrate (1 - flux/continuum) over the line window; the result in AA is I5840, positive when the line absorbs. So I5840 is -1.3 AA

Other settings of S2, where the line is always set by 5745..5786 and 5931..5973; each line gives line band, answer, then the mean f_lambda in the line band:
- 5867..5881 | 0.02 mag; 20.7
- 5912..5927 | 0.03 mag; 20.6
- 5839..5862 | -0.03 mag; 21.6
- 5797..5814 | -0.08 mag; 22.6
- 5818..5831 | -0.05 mag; 22.1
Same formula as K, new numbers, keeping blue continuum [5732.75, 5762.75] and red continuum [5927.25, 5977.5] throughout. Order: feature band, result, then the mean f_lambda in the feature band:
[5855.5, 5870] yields 0.006 mag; 20.9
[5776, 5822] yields -0.045 mag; 21.9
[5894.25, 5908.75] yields 0.078 mag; 19.6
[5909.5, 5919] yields 0.024 mag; 20.6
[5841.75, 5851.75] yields -0.022 mag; 21.5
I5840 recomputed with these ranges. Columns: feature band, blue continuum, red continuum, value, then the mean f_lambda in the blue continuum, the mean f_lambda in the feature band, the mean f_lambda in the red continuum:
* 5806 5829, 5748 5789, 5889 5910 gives -2.54 AA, 21.1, 22.5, 18.9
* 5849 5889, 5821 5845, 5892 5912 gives 0.69 AA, 22.2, 20.4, 19.4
